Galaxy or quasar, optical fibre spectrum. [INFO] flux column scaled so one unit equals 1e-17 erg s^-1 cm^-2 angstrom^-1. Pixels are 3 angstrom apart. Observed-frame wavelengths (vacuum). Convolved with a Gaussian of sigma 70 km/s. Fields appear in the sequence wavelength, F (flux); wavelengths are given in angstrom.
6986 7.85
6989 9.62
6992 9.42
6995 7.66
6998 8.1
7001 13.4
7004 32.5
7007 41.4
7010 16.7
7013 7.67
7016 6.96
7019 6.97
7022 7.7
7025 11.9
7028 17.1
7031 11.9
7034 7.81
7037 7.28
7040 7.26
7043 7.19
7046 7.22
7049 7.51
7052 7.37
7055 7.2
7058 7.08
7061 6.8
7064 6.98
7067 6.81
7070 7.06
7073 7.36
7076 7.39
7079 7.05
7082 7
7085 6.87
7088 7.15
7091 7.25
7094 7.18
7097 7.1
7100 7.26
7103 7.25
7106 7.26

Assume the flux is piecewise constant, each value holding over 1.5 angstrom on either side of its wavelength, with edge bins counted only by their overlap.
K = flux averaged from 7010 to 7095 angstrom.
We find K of 8.05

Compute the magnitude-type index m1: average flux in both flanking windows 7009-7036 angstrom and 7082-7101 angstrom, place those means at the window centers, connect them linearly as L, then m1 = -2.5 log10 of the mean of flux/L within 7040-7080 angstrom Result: 0.194 mag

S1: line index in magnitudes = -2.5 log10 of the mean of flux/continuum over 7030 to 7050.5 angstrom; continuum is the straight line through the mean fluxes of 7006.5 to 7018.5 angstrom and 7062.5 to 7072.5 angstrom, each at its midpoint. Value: 0.369 mag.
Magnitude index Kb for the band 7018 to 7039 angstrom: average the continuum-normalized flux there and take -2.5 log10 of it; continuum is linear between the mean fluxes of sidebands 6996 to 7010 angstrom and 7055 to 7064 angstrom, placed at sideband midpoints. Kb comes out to 0.46 mag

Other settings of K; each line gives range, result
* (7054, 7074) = 7.03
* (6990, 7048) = 12.4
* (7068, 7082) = 7.18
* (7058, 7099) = 7.08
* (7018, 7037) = 10.4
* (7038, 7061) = 7.23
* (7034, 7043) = 7.35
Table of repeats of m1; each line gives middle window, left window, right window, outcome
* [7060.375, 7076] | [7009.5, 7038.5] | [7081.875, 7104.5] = 0.16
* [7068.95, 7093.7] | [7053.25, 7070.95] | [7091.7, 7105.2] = -0.01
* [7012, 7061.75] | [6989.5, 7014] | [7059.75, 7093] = 0.40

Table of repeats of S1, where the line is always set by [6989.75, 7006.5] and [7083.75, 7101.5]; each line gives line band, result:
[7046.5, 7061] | 0.42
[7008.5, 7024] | 0.45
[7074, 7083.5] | 0.17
